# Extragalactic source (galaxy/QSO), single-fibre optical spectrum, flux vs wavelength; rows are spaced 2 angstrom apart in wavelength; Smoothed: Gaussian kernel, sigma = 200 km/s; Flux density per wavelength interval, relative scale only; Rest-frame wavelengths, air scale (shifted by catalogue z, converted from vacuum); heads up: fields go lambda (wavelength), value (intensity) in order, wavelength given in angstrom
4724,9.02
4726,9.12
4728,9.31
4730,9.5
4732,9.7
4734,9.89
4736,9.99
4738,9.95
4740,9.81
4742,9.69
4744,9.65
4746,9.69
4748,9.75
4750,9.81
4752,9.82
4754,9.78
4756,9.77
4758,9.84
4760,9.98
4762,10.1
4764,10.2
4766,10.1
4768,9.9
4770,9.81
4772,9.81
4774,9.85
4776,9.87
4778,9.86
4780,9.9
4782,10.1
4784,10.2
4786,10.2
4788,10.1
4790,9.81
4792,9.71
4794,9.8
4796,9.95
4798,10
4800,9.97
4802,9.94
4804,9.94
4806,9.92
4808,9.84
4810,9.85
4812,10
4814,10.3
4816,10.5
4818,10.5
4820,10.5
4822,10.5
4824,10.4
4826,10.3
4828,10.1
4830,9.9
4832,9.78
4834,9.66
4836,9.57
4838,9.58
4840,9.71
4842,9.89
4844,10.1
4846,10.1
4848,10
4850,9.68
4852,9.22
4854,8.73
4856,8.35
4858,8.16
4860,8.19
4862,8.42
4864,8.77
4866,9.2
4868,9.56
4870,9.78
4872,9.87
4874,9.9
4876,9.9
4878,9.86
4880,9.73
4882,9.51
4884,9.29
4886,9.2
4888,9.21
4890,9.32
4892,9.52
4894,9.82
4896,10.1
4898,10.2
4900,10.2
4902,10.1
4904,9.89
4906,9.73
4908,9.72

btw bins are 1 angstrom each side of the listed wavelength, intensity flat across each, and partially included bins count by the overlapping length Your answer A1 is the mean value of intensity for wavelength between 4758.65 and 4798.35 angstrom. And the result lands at 9.96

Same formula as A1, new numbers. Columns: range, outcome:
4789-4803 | 9.88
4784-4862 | 9.8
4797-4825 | 10.2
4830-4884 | 9.44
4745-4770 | 9.89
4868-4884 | 9.75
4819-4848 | 10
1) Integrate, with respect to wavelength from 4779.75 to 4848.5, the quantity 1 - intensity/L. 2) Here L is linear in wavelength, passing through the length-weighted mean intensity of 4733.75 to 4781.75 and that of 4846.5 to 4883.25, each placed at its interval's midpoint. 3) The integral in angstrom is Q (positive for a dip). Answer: -3.3 angstrom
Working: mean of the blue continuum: 9.87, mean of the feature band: 10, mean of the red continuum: 9.28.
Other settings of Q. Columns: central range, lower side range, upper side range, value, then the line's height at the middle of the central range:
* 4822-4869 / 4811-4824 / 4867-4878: 2.9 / 10.1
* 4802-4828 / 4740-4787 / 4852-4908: -1.4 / 9.69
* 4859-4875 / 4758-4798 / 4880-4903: 0.9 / 9.74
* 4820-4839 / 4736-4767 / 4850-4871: -1.7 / 9.16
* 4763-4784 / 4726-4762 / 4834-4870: -0.7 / 9.62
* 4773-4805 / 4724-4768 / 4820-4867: -1.0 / 9.66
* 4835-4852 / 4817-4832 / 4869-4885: 0.5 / 10.1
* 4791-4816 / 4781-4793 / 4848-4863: -0.6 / 9.72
